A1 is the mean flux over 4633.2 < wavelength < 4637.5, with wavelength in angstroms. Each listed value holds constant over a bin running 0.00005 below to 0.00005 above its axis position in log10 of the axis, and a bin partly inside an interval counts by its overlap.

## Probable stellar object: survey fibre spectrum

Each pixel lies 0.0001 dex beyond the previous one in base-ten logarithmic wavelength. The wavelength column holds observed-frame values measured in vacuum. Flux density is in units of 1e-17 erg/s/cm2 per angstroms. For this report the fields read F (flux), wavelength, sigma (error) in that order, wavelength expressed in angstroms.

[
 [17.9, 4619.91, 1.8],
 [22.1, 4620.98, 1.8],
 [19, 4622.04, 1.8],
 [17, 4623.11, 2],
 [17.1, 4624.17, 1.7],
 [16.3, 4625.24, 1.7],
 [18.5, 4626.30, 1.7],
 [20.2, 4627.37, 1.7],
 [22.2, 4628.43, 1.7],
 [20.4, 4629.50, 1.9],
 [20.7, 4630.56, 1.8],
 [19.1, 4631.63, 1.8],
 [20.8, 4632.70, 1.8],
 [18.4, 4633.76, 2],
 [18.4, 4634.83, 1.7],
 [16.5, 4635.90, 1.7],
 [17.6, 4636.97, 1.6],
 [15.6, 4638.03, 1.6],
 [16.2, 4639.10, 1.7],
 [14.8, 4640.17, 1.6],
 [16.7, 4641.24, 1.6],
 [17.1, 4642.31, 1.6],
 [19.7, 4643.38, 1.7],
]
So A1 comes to 17.8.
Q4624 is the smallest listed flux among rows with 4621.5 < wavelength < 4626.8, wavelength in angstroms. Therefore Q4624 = 16.3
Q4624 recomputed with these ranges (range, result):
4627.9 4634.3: 18.4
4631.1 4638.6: 15.6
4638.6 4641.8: 14.8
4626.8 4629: 20.2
